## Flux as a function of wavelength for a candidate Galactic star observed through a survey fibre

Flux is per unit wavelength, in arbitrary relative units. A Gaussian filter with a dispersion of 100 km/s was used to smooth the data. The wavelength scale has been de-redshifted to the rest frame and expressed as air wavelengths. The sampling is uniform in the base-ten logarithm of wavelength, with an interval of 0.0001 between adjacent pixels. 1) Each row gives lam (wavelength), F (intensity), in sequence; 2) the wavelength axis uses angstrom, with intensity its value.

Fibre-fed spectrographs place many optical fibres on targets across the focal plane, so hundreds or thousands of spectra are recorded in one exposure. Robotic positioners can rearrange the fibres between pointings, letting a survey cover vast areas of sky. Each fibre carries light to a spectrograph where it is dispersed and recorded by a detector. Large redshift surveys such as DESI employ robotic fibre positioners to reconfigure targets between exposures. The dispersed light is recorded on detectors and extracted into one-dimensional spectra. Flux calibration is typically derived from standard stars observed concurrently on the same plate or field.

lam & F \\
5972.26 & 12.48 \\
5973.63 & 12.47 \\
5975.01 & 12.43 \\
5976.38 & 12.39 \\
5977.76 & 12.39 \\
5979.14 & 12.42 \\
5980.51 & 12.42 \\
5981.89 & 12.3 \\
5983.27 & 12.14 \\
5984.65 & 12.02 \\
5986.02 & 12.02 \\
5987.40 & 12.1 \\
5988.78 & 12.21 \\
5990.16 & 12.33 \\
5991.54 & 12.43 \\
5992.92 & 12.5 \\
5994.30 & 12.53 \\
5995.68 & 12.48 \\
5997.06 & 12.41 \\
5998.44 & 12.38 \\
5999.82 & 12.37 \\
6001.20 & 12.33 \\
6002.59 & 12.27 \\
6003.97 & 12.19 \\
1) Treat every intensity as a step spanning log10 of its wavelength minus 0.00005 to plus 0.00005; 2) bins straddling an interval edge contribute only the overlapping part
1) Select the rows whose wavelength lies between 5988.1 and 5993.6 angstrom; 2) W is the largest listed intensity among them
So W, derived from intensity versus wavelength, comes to 12.5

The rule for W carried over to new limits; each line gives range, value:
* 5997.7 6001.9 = 12.38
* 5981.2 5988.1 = 12.3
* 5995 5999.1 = 12.48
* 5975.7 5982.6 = 12.42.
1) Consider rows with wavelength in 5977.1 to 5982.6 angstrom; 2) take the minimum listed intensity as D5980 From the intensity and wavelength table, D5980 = 12.3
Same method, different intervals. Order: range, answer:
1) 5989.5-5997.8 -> 12.33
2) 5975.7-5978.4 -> 12.39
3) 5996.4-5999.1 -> 12.38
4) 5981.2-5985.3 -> 12.02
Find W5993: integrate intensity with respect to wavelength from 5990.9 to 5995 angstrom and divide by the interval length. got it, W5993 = 12.5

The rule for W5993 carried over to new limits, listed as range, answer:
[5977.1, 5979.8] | 12.4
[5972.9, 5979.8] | 12.4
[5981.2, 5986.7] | 12.1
